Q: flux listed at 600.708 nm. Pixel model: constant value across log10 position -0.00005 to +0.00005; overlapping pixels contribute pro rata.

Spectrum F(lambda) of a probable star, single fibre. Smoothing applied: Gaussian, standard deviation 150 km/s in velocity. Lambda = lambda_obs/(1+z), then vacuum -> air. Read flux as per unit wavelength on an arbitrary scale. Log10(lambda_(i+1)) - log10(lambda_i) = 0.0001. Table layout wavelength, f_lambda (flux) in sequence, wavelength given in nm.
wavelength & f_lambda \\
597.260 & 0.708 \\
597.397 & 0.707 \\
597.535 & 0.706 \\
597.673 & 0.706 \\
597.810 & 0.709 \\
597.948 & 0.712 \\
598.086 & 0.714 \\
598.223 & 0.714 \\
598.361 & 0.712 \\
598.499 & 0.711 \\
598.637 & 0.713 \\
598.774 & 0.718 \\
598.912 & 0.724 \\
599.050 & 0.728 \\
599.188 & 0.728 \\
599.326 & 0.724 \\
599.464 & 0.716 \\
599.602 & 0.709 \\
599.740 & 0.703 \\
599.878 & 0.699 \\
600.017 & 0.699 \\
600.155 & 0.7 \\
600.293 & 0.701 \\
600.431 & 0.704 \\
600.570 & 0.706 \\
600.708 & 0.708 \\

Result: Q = 0.708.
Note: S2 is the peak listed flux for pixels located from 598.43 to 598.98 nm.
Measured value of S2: 0.724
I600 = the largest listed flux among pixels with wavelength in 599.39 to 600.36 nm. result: 0.716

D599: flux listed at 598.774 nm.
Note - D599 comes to 0.718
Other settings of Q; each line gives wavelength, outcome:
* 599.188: 0.728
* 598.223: 0.714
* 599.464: 0.716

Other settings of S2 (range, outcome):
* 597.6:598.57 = 0.714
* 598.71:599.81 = 0.728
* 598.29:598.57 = 0.712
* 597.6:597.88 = 0.709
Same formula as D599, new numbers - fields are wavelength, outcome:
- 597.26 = 0.708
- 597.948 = 0.712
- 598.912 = 0.724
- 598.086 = 0.714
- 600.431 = 0.704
